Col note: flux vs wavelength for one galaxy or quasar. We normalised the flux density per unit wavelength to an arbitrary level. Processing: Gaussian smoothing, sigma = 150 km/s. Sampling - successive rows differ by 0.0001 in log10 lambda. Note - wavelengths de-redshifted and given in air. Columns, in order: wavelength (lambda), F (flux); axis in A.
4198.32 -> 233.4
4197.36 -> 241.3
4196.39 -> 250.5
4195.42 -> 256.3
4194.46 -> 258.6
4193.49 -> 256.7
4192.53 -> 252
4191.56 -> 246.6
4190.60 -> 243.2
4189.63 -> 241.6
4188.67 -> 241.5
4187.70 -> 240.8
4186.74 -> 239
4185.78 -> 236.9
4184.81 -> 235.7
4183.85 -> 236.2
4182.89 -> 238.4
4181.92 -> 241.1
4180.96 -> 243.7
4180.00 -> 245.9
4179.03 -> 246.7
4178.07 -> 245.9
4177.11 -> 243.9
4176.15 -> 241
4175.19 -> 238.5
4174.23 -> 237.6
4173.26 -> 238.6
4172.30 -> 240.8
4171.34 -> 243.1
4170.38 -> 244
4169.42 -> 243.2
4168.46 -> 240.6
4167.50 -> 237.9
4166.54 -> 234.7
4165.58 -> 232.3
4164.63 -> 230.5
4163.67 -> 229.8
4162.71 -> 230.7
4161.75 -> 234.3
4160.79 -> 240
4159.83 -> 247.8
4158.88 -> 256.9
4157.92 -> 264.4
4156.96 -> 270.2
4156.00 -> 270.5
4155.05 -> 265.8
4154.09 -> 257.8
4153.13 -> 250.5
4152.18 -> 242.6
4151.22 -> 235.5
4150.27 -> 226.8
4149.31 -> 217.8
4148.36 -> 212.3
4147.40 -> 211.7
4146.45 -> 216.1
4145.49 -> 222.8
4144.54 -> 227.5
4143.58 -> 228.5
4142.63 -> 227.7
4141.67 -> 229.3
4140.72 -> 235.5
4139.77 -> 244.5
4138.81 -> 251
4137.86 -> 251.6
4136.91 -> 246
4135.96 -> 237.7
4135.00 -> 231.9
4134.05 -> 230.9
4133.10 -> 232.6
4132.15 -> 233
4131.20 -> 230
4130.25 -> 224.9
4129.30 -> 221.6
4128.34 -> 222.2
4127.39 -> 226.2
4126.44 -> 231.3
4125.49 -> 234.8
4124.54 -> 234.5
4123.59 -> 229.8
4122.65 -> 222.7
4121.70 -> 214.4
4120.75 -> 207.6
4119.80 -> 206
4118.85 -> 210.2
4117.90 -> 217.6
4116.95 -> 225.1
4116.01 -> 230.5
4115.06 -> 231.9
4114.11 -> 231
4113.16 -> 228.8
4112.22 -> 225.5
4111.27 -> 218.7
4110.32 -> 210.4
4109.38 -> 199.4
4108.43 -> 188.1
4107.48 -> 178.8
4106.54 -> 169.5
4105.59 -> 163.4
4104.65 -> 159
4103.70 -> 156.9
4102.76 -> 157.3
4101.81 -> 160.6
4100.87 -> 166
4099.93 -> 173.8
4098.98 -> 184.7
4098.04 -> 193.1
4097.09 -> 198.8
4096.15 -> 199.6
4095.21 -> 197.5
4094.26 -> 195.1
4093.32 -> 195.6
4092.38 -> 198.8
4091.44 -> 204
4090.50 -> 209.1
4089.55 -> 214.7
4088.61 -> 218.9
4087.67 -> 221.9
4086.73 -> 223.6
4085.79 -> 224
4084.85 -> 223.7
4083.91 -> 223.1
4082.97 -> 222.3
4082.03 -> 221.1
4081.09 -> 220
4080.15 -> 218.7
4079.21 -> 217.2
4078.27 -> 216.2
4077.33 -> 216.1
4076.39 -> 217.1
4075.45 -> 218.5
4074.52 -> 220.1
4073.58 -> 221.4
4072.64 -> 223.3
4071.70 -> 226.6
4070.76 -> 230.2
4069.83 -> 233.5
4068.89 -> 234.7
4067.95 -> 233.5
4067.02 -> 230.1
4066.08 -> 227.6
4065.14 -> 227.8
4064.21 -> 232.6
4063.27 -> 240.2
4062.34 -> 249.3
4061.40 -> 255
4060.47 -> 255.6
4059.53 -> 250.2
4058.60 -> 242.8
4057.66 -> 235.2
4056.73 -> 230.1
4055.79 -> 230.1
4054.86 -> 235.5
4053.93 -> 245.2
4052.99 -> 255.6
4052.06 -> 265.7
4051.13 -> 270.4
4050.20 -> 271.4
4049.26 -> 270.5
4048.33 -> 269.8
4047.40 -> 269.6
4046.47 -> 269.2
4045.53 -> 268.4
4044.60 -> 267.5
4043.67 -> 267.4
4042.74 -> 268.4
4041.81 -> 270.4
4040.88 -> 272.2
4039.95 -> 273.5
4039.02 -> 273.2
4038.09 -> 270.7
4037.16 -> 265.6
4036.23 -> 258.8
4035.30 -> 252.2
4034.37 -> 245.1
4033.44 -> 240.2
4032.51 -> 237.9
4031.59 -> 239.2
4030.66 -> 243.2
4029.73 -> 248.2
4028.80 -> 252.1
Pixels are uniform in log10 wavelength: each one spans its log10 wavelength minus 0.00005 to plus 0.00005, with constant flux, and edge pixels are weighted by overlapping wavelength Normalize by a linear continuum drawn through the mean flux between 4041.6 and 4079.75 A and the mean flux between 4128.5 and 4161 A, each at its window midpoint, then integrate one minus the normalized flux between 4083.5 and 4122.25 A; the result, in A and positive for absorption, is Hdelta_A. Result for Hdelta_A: 6.3 A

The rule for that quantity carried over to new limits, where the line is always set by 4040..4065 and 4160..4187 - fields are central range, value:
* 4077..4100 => 3.77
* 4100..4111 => 3.28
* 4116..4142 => 1.72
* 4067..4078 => 1.22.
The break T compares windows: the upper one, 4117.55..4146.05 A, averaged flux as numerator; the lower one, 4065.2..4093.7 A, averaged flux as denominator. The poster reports 1.0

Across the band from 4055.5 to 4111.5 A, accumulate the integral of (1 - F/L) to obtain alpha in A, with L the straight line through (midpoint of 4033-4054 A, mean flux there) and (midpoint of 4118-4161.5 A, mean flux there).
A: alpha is 9.0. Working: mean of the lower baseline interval 265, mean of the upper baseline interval 234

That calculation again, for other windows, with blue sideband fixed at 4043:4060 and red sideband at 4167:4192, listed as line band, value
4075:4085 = 1.33 A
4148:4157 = 0.01 A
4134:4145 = 0.40 A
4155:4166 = -0.16 A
